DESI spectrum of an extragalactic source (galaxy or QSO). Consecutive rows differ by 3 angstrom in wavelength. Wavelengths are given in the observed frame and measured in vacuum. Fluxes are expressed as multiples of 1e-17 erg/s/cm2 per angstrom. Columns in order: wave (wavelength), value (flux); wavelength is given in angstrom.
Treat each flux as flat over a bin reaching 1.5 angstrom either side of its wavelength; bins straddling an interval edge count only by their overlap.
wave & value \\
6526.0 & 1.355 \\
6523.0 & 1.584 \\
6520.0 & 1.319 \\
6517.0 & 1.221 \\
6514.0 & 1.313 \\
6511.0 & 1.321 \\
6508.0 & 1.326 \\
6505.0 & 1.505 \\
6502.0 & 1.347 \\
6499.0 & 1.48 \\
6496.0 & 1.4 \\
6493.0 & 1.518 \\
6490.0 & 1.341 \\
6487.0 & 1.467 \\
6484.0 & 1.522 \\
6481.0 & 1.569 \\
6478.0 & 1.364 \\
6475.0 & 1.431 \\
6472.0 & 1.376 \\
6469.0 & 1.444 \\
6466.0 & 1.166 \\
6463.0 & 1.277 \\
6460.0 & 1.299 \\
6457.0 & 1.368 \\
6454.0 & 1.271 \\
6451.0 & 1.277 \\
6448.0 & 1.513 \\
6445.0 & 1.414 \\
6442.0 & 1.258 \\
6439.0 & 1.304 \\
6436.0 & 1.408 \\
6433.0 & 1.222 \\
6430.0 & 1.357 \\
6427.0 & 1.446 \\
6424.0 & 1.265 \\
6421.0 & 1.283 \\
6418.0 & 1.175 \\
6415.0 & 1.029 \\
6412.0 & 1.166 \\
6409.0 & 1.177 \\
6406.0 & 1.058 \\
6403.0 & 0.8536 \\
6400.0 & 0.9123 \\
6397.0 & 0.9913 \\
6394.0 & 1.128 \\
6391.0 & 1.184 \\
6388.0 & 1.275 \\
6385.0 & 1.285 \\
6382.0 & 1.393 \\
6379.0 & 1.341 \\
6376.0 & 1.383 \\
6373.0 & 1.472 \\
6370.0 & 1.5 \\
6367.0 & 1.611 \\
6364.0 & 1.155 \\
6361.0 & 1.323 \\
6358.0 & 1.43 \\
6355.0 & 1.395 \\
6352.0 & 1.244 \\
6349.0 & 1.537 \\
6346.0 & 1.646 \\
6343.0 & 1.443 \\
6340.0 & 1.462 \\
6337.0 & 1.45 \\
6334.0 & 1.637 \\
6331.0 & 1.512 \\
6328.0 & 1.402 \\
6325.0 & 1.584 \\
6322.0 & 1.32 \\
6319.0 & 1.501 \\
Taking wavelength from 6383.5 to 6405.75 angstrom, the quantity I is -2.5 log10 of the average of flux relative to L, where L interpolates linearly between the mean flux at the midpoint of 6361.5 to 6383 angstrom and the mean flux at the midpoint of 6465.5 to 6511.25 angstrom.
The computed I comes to 0.28 mag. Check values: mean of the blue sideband 1.4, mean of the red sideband 1.42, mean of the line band 1.09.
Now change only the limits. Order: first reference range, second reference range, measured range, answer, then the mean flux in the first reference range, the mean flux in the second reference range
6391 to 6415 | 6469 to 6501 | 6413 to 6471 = -0.06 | 1.05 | 1.45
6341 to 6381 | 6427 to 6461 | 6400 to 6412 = 0.31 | 1.42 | 1.34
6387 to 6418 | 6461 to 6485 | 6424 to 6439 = -0.12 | 1.08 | 1.39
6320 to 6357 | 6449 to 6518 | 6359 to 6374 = 0.03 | 1.47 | 1.38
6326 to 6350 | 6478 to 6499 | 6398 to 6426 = 0.32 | 1.51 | 1.46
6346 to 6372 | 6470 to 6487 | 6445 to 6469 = 0.10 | 1.42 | 1.45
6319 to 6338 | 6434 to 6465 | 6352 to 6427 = 0.14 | 1.49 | 1.33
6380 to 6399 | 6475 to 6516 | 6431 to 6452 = -0.03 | 1.21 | 1.42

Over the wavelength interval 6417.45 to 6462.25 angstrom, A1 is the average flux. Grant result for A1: 1.33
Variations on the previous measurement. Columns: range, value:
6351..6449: 1.27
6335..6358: 1.46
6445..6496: 1.39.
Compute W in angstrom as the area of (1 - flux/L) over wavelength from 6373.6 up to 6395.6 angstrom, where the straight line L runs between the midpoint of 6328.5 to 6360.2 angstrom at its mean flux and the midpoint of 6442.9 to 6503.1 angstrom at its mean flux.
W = 2.36 angstrom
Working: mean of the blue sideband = 1.47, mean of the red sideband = 1.39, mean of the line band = 1.29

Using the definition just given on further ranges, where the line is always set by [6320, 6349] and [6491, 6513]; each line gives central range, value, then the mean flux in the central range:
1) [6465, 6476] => 0.5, 1.36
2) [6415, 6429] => 1.8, 1.27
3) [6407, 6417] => 2.3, 1.12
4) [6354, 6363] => 0.7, 1.37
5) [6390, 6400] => 2.7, 1.07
